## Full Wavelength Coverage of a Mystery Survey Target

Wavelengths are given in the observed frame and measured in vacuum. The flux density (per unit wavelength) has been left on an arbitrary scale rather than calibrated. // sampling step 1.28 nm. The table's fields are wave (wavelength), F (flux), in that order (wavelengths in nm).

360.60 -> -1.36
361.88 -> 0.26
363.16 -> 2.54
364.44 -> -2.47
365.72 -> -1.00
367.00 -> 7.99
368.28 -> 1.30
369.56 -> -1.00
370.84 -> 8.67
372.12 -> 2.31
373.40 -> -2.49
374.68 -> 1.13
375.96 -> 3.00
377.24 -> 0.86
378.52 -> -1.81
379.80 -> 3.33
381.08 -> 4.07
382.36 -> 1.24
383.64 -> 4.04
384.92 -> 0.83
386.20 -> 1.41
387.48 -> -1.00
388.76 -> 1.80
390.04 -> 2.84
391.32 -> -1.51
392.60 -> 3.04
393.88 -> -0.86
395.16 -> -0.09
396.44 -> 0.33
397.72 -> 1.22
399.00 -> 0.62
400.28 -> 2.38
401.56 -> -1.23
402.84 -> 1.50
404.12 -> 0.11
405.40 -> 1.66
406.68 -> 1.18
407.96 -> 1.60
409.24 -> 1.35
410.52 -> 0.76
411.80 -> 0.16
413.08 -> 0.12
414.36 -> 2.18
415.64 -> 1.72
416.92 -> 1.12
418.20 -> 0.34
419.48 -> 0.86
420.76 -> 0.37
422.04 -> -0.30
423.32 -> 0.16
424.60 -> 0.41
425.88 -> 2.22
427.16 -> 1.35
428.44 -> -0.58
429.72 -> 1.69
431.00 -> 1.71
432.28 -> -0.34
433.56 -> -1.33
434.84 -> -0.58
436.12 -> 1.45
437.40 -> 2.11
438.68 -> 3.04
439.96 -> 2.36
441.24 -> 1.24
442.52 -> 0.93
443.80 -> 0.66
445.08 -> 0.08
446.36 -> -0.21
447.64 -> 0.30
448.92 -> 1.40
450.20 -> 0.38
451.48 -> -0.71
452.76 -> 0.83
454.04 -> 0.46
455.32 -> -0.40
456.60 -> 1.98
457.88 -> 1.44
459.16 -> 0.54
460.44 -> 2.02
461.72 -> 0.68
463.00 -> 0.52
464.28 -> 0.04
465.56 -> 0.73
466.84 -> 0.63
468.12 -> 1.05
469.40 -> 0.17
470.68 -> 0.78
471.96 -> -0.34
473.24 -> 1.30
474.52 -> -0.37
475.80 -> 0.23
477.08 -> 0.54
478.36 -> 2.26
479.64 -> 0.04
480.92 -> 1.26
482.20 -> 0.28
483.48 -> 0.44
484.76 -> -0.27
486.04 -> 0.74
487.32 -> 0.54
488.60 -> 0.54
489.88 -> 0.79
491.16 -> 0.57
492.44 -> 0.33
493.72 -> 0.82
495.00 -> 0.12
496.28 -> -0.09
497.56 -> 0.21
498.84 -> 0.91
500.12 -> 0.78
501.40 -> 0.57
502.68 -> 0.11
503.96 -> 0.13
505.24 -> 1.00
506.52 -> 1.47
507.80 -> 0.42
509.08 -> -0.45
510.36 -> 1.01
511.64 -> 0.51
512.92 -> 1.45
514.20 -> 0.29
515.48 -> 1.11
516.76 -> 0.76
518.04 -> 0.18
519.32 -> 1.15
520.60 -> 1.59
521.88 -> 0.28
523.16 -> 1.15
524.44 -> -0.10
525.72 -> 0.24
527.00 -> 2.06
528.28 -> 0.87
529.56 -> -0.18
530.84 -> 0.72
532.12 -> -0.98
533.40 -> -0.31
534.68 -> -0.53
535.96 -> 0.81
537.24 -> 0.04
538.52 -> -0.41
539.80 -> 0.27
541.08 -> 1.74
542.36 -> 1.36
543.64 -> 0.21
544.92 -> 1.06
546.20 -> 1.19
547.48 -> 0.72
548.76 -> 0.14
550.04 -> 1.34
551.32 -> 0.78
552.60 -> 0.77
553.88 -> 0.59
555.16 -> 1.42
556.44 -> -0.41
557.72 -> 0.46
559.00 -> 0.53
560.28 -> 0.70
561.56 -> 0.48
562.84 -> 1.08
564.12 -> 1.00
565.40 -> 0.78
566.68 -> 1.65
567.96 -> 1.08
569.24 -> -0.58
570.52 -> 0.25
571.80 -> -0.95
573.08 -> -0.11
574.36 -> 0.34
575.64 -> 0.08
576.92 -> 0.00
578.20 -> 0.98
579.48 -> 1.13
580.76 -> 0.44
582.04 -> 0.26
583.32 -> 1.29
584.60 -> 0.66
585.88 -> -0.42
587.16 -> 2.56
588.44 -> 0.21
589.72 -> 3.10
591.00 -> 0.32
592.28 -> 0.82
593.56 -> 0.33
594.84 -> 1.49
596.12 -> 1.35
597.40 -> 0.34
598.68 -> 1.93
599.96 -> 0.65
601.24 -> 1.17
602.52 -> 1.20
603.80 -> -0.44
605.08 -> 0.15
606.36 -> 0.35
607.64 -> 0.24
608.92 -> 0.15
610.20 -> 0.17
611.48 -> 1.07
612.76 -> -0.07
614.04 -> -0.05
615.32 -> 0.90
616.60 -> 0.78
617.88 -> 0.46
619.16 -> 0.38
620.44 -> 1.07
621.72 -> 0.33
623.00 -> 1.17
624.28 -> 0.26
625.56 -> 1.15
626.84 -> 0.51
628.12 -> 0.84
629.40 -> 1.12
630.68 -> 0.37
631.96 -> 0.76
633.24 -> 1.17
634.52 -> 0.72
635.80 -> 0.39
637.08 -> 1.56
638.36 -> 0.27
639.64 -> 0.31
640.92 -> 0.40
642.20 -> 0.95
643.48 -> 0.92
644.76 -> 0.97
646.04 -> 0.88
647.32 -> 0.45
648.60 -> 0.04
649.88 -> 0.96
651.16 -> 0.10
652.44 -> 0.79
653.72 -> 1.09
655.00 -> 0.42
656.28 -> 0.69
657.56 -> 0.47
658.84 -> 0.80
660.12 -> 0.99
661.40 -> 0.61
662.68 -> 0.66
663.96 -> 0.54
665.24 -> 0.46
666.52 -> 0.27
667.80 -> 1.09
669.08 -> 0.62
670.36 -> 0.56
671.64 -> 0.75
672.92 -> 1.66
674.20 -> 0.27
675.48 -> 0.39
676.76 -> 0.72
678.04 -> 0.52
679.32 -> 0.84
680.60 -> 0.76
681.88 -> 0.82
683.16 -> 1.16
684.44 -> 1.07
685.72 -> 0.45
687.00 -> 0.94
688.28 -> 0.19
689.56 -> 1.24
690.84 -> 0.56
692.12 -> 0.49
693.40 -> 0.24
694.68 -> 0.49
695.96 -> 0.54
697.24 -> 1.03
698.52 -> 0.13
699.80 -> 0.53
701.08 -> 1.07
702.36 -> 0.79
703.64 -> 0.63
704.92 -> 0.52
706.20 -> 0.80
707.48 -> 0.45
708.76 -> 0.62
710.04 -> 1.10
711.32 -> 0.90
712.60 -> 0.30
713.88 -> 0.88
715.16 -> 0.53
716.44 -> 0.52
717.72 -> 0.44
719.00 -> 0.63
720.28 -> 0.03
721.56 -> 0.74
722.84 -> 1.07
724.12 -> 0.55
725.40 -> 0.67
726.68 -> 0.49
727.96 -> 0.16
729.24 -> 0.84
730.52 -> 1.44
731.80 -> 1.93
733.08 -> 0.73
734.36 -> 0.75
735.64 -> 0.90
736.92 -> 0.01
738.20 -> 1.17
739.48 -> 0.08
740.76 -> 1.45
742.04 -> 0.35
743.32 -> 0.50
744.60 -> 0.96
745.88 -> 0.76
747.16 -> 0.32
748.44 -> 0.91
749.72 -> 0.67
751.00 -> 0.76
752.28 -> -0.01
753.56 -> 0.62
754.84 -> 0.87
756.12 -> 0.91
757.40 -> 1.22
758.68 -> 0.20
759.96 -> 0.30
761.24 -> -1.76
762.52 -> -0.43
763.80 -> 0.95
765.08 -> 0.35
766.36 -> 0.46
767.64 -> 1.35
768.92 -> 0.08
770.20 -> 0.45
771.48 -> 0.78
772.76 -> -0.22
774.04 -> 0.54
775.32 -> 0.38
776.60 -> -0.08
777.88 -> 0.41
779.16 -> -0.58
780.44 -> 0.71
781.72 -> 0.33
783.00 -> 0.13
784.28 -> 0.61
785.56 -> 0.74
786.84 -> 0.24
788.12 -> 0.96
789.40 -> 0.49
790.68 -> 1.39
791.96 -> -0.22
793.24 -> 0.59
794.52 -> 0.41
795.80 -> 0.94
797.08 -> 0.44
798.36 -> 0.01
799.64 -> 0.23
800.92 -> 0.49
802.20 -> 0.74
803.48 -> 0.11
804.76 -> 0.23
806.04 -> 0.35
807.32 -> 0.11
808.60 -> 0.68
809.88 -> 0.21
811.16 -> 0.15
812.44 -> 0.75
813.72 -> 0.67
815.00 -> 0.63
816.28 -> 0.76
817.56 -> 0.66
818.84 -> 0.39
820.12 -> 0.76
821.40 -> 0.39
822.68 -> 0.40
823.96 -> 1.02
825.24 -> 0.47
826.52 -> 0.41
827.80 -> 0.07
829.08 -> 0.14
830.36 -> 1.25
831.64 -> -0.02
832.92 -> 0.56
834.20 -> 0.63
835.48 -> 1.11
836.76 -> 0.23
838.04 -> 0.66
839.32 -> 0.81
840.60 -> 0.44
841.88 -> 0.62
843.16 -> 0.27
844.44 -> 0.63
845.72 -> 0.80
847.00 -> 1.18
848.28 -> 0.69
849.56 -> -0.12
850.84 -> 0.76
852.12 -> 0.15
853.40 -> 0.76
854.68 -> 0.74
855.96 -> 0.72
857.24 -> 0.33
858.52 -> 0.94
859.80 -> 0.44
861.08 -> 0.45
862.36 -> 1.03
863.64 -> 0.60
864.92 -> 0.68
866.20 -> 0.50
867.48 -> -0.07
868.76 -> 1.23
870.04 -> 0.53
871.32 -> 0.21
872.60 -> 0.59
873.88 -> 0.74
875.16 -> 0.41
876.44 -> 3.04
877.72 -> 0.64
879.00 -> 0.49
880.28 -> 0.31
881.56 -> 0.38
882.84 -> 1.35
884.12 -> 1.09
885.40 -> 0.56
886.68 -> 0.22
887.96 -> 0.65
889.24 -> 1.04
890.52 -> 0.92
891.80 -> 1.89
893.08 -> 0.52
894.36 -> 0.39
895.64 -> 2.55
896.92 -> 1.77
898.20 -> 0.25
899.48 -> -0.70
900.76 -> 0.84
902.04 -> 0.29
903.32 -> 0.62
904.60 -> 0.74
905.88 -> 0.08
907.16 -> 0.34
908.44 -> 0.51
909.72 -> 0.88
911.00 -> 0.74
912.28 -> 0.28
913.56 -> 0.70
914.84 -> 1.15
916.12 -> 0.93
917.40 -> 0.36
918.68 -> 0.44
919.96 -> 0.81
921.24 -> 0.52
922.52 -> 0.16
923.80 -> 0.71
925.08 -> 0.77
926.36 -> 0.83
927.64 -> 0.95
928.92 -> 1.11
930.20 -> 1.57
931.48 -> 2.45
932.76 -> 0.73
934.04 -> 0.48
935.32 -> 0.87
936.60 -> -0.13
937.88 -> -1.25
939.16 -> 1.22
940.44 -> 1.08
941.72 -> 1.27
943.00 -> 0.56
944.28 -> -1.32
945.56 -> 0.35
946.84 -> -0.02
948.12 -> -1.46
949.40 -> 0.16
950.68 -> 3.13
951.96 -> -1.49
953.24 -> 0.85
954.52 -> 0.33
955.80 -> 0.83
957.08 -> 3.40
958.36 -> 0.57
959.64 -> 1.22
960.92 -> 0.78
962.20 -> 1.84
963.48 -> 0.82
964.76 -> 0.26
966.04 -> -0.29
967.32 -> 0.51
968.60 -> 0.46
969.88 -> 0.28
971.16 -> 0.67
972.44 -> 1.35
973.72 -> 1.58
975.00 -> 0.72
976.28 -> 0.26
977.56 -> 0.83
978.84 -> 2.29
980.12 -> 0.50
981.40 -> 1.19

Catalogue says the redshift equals 1.403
